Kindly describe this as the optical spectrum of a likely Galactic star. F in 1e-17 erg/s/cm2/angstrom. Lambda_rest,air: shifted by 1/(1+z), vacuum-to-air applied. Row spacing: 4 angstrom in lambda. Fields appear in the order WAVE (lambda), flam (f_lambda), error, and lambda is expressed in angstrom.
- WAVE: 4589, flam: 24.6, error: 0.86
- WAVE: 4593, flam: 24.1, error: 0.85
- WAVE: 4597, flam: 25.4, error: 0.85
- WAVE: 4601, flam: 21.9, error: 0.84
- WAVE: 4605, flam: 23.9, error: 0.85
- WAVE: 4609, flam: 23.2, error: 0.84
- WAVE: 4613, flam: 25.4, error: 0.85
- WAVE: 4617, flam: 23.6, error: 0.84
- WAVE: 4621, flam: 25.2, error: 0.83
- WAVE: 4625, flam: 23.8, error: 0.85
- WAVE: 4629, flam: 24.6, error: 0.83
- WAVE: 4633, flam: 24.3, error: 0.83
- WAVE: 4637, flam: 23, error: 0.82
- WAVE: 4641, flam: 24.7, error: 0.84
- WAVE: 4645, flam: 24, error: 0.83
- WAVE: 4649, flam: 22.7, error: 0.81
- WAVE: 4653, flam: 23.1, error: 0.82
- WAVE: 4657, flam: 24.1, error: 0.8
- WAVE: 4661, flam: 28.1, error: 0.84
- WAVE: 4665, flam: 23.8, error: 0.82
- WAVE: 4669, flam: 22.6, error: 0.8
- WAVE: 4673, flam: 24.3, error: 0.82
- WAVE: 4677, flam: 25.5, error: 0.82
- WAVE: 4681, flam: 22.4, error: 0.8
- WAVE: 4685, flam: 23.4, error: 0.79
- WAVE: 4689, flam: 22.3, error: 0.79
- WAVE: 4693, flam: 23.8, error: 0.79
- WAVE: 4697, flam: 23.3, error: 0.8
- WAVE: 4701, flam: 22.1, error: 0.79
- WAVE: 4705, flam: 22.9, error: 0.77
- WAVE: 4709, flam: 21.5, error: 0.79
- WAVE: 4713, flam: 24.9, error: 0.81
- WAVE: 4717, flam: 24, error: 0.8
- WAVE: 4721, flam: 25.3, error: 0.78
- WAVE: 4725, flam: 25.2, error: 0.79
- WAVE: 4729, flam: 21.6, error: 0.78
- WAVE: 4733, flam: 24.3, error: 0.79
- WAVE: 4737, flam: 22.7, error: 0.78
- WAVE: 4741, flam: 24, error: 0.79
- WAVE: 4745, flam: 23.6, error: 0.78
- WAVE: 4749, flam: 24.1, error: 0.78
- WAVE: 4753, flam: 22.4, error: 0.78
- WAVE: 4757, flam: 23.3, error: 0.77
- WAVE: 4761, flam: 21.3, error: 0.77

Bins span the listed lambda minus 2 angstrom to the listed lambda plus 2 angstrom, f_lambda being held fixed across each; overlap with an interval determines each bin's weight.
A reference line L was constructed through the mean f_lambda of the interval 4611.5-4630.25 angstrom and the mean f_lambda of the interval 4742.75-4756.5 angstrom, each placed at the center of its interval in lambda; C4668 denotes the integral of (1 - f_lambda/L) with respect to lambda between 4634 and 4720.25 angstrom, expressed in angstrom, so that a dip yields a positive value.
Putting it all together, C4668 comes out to 1.18 angstrom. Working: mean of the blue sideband 24.5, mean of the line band 23.7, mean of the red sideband 23.4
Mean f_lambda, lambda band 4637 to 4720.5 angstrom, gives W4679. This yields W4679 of 23.7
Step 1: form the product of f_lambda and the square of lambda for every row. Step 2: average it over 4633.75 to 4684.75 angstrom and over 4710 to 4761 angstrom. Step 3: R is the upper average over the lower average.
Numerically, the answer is 1.0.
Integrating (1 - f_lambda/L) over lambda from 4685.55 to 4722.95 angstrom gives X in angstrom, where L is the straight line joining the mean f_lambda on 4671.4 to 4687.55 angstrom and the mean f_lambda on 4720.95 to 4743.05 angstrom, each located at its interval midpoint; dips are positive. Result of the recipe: 0.7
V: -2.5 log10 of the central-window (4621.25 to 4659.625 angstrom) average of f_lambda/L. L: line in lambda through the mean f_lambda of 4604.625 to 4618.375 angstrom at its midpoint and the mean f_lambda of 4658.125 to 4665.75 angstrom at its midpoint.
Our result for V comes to 0.056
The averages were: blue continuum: 24.1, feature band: 23.9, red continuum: 26.1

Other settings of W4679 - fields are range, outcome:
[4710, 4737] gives 24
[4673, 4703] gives 23.3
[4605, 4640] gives 24.1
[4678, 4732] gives 23.3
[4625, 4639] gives 23.9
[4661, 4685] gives 24.1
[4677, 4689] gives 23.2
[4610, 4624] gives 24.6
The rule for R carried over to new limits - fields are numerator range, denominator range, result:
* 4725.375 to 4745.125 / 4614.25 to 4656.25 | 1.02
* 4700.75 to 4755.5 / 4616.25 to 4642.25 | 1.01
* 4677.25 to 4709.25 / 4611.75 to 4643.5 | 0.97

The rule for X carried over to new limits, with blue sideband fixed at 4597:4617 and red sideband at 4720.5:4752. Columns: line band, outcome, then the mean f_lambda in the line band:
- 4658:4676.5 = -0.8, 24.7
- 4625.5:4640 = -0.1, 24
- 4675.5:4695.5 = 0.3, 23.4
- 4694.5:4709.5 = 0.7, 22.6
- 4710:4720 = -0.2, 24.2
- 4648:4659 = 0.2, 23.4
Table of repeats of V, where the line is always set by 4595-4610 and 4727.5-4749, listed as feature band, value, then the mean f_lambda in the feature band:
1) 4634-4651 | 0.00 mag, 23.6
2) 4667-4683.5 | -0.01 mag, 23.7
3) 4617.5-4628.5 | -0.04 mag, 24.4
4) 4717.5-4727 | -0.07 mag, 25.1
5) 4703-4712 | 0.04 mag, 22.5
